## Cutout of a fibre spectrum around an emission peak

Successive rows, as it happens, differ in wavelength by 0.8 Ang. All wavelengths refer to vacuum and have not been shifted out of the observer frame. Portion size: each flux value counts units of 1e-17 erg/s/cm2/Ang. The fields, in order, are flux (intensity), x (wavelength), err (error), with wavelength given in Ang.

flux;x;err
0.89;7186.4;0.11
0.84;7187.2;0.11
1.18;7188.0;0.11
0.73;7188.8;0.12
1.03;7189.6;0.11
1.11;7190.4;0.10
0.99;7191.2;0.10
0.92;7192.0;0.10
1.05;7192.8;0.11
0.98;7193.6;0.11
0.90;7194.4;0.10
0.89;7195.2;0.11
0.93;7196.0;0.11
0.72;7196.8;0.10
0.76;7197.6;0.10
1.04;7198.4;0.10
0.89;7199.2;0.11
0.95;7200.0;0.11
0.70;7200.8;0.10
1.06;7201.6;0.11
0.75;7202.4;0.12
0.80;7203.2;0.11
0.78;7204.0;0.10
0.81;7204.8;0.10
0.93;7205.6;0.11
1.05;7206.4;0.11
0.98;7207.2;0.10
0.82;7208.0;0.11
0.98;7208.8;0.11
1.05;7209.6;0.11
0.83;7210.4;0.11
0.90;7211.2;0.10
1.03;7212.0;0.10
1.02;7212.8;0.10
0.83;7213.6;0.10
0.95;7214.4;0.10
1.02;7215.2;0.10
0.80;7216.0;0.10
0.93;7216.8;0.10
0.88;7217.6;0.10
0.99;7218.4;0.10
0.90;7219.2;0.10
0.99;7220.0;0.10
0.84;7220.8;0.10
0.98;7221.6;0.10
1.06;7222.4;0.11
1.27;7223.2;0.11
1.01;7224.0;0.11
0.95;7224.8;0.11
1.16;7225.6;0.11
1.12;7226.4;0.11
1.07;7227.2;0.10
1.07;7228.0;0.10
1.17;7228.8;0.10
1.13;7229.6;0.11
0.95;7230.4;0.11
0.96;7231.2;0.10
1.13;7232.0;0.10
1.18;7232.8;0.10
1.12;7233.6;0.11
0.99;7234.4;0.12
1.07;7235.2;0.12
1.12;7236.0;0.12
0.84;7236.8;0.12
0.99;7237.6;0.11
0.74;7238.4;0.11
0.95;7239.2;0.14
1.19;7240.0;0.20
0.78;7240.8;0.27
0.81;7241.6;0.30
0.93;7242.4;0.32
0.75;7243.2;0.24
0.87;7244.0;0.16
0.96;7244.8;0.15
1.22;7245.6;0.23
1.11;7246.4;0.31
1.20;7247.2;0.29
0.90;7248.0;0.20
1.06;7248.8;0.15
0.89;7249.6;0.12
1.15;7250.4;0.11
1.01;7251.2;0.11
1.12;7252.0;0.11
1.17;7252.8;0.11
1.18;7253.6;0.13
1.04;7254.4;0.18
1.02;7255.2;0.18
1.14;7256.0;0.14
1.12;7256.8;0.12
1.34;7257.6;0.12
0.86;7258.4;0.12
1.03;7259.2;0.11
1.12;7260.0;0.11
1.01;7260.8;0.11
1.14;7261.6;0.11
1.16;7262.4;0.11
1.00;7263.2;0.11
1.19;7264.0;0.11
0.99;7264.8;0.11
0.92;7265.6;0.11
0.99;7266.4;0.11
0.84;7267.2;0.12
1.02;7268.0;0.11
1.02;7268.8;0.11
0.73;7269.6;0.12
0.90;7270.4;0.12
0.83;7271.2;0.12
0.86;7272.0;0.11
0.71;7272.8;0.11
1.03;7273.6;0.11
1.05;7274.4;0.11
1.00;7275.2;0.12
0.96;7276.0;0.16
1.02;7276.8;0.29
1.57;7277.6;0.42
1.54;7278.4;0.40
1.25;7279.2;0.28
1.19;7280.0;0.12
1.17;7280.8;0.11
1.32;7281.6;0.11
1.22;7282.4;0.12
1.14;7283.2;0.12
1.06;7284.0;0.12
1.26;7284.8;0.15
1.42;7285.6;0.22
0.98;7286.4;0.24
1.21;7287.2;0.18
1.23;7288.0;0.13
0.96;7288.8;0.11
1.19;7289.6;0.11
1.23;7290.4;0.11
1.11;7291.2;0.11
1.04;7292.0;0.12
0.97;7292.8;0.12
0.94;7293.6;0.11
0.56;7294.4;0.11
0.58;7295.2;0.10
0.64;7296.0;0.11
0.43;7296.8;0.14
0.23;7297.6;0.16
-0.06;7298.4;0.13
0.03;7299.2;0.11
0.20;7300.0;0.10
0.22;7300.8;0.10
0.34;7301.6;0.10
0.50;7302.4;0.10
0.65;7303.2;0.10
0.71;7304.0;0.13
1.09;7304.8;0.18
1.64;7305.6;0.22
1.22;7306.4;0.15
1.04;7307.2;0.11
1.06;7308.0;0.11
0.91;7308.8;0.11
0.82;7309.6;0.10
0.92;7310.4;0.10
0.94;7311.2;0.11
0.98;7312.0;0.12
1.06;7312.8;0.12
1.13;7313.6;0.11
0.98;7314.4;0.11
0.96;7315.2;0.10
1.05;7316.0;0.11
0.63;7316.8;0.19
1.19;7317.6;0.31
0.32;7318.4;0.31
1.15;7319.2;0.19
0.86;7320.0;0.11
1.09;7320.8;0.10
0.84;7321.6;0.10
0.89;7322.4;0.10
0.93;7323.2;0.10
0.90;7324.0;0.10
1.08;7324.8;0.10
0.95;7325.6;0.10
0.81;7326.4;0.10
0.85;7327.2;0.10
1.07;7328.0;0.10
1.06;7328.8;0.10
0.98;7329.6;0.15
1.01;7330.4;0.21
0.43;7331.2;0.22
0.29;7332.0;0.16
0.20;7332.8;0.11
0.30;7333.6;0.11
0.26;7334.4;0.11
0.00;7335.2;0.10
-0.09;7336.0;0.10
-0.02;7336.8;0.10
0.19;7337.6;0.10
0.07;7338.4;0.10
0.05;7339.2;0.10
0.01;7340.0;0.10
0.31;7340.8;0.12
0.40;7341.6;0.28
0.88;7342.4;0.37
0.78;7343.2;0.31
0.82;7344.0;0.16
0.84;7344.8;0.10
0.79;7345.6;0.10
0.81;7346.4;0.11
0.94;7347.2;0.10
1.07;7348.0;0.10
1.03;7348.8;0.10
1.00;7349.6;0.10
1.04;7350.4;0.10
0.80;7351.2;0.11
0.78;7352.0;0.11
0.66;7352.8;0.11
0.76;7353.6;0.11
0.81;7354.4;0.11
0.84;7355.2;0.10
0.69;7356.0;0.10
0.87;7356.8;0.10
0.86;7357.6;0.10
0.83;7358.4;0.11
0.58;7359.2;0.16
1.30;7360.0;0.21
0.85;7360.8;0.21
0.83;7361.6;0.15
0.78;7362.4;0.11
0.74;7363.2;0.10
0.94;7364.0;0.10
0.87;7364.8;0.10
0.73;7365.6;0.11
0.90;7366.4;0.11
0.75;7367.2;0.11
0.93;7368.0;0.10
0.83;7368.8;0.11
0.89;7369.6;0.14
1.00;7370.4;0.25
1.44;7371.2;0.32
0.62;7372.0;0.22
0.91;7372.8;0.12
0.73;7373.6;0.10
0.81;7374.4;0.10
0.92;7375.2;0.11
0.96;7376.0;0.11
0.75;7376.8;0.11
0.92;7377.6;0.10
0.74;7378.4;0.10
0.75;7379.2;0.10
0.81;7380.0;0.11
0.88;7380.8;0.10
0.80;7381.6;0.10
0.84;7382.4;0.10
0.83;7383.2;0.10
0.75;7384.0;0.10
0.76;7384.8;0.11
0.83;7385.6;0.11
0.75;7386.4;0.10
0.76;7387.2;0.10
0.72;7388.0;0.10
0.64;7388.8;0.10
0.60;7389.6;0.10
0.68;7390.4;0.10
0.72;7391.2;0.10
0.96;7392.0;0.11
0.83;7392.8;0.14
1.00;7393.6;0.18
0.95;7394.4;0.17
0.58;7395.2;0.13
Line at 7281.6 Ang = C III] 1909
